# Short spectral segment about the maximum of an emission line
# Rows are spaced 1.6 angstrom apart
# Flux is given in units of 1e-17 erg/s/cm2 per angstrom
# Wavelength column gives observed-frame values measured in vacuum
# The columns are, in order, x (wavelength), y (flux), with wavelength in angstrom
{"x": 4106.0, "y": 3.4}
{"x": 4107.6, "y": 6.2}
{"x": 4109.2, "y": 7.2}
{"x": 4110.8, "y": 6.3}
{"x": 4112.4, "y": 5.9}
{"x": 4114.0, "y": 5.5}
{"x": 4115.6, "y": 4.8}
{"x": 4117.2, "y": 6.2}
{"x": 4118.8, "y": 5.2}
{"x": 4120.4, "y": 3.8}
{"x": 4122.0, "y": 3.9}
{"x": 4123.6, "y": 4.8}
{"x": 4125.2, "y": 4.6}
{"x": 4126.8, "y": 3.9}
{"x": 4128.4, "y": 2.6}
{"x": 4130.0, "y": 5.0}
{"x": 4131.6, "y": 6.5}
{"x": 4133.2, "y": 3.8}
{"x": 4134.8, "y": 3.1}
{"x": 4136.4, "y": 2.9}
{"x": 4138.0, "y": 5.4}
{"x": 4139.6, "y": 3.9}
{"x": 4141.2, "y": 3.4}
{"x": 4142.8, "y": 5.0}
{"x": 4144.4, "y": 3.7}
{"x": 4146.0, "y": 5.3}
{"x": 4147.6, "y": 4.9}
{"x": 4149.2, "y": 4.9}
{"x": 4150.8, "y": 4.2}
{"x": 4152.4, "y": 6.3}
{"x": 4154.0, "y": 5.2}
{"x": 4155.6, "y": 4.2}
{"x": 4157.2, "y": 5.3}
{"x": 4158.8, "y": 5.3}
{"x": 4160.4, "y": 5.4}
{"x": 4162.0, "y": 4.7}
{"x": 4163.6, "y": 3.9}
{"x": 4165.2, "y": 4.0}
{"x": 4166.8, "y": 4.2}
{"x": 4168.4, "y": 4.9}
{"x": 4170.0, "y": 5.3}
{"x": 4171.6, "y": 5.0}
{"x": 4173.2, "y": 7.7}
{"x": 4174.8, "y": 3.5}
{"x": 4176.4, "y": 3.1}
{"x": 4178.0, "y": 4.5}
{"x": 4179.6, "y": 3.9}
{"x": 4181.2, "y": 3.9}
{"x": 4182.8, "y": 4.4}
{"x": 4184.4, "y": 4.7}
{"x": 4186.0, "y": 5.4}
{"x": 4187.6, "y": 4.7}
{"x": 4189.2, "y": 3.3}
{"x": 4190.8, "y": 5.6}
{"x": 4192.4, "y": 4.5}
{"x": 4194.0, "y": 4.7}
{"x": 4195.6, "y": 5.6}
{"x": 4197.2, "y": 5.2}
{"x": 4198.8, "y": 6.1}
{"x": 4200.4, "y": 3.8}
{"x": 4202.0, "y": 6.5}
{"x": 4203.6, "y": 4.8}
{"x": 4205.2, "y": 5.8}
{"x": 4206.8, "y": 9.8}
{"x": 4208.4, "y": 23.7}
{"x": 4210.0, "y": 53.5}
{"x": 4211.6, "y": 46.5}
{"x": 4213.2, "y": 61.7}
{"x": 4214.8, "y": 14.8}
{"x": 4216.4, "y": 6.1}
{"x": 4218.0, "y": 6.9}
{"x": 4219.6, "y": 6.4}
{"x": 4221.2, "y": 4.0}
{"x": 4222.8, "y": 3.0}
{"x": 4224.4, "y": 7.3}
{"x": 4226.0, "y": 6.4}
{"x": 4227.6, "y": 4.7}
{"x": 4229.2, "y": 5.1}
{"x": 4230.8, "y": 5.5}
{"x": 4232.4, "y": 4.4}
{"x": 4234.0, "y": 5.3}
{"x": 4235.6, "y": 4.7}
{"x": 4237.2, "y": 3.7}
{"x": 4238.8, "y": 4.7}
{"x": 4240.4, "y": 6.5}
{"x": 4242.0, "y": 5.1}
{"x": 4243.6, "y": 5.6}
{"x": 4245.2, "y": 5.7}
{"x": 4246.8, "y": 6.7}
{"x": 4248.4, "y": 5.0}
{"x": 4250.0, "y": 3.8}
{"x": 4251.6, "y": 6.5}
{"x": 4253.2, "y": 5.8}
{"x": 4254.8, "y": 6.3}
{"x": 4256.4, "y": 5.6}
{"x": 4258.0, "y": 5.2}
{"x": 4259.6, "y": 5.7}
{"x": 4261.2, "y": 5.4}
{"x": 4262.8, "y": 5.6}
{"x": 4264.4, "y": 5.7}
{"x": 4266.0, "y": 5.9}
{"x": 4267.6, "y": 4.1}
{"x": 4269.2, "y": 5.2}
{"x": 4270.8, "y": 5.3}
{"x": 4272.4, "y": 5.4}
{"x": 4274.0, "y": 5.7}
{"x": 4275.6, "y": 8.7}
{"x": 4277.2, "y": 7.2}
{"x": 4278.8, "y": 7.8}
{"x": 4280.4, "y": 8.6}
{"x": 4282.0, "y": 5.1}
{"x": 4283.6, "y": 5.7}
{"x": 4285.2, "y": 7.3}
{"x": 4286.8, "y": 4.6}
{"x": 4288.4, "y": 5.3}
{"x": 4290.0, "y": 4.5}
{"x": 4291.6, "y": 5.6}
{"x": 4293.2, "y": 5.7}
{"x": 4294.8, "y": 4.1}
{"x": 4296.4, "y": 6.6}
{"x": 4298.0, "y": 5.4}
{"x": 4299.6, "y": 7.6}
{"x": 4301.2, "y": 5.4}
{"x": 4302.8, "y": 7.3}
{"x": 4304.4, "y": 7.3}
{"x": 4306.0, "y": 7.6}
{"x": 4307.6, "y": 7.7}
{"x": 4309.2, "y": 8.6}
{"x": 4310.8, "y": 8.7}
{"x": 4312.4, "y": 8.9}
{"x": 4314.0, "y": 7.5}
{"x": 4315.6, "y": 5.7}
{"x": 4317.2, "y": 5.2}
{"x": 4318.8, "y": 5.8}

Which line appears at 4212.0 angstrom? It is [O II] 3727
